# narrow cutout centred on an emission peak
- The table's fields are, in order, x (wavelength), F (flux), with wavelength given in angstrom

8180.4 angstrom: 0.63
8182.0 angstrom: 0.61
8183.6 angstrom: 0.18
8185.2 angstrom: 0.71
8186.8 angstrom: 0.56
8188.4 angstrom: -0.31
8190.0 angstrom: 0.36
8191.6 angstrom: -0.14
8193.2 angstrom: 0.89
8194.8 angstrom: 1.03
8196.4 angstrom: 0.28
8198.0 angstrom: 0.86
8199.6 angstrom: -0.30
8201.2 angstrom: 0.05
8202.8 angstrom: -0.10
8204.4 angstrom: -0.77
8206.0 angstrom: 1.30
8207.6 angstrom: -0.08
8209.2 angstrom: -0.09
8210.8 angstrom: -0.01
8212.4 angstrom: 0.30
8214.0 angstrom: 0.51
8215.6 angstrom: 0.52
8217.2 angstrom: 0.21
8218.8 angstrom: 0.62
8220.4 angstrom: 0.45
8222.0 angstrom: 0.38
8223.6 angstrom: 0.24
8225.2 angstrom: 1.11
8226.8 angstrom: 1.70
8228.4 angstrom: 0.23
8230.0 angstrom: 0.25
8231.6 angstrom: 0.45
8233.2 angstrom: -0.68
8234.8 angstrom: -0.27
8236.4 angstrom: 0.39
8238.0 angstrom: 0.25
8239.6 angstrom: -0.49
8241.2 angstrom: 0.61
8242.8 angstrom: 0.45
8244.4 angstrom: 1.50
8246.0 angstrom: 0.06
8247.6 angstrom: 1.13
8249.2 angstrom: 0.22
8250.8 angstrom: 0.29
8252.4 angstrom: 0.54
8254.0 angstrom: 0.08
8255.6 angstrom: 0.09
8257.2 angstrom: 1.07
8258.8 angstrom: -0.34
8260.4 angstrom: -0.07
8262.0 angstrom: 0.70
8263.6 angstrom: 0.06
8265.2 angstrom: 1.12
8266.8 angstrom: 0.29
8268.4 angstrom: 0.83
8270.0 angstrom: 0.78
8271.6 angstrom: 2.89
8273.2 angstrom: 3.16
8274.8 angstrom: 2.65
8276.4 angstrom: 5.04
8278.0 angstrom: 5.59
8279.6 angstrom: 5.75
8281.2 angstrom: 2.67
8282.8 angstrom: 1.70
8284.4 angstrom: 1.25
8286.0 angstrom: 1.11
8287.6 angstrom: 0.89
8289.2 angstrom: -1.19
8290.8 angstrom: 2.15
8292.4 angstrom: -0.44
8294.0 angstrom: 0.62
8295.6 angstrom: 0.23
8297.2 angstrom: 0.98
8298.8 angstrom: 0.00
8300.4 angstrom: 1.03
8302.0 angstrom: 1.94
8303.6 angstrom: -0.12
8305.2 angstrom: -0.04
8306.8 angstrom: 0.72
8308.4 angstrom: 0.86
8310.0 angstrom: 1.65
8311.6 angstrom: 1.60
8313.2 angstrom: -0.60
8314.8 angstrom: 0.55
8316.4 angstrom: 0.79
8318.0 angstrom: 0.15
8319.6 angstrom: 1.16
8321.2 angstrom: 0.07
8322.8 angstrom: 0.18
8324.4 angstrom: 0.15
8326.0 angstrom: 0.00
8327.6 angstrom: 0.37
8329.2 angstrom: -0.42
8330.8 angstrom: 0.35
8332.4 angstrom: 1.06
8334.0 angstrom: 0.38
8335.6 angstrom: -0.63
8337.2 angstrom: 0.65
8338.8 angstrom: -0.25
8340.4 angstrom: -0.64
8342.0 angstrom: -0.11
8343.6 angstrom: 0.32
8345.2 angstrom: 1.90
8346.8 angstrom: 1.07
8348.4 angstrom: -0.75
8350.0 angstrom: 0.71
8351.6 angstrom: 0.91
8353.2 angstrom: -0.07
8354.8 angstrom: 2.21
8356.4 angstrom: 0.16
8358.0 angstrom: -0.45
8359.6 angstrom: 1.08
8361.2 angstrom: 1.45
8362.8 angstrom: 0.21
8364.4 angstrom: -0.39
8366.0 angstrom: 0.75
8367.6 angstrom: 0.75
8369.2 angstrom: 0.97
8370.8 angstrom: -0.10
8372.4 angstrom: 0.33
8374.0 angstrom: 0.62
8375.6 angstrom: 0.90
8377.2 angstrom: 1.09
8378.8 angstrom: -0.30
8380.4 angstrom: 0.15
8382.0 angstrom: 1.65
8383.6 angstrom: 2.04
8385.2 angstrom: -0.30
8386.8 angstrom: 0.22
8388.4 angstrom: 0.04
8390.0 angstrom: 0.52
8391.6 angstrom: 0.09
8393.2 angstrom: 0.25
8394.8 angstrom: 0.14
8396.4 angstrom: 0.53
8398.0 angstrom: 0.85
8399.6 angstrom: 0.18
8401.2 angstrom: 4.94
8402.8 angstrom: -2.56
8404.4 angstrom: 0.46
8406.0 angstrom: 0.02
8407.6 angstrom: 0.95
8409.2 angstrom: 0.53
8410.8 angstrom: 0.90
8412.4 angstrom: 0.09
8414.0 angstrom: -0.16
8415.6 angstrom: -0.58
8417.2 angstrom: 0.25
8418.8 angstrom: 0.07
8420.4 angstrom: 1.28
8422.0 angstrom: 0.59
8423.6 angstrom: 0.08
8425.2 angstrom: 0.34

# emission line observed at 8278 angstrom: [O II]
